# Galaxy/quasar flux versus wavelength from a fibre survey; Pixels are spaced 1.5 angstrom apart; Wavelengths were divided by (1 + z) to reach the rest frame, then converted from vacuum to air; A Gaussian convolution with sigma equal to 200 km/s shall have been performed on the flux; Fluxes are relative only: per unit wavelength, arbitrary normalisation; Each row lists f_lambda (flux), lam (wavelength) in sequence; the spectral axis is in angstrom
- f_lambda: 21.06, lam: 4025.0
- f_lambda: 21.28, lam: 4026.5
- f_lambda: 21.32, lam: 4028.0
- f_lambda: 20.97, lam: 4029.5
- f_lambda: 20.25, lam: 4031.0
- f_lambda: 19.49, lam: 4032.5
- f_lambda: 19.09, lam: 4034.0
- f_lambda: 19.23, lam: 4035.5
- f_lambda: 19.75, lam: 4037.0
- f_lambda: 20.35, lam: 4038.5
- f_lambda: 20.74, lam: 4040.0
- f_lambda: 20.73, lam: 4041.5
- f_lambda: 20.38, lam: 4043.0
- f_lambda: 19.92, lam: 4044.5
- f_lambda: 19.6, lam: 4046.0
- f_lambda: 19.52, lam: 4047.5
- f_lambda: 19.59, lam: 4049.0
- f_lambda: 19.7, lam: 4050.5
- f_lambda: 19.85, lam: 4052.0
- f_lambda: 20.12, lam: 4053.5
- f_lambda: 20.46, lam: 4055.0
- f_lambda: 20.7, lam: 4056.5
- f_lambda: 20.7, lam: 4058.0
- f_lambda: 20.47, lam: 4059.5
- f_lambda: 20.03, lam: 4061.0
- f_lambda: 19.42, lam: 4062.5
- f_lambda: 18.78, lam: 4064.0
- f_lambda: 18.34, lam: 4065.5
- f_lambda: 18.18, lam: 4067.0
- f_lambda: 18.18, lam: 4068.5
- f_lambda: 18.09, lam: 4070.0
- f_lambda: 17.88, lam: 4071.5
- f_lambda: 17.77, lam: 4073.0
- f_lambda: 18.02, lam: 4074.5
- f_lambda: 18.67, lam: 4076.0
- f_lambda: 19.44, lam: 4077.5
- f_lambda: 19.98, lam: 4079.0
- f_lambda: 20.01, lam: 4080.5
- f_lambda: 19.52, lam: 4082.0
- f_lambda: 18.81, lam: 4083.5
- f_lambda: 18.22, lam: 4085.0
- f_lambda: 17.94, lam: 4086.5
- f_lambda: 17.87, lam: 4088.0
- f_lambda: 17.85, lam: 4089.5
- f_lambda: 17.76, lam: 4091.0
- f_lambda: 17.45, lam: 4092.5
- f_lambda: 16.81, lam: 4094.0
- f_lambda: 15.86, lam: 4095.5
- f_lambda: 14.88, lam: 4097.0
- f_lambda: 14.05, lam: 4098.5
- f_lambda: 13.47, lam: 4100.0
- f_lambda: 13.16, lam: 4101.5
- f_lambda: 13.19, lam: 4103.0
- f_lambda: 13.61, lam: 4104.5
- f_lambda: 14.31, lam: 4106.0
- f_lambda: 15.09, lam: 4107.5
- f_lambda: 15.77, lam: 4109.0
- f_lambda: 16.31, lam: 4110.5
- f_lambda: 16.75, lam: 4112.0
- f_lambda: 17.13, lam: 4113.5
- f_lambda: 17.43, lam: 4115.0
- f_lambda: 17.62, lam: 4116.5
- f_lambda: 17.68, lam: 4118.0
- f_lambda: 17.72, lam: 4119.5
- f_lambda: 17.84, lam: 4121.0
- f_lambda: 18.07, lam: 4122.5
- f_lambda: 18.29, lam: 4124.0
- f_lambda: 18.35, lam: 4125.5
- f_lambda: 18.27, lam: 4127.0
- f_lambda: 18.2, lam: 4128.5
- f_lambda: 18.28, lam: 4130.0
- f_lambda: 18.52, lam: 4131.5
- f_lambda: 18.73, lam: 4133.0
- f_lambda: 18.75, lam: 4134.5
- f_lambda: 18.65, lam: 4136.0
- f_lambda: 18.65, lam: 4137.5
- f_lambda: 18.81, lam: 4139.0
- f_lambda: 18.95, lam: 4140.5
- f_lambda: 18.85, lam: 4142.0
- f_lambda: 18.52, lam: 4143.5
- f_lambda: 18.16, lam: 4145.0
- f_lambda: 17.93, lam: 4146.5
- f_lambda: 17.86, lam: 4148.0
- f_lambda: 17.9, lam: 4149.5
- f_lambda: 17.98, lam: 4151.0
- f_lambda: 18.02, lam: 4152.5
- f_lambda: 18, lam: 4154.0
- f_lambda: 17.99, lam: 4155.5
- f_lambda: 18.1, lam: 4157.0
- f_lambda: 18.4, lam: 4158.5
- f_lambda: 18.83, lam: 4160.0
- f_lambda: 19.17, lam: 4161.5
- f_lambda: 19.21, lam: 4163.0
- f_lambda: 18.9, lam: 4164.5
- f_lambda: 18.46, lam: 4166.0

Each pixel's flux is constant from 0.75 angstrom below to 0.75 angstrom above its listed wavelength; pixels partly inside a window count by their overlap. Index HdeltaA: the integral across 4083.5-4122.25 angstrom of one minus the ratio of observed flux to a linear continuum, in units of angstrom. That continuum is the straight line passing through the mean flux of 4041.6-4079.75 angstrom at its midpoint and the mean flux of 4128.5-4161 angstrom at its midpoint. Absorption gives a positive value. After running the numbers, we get 5.3 angstrom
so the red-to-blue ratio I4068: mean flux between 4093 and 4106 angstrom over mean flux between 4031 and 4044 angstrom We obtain 0.7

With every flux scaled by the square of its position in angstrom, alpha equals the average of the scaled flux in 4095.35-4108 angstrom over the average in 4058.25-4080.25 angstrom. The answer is 0.76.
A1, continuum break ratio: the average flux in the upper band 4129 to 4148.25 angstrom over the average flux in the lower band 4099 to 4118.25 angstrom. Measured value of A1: 1.20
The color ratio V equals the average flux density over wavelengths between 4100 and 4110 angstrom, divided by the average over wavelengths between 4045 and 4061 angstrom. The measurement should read 0.7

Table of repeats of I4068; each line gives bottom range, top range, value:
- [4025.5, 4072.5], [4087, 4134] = 0.84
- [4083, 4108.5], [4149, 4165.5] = 1.16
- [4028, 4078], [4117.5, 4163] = 0.94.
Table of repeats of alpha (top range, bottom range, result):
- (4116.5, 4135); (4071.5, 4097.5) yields 1.03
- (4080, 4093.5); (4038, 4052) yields 0.93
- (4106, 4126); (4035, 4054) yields 0.89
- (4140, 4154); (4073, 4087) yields 1.00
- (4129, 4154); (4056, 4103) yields 1.06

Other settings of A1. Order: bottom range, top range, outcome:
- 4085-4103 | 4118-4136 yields 1.14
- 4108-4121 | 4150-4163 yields 1.08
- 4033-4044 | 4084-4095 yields 0.88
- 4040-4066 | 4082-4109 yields 0.80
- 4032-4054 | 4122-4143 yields 0.93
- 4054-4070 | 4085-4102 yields 0.83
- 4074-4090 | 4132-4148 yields 0.99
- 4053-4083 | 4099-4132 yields 0.86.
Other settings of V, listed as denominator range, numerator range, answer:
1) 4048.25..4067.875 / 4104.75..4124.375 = 0.85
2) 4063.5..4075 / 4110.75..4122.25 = 0.96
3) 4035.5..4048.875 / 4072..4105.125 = 0.85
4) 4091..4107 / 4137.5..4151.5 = 1.24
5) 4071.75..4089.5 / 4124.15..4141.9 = 0.99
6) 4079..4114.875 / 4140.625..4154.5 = 1.11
